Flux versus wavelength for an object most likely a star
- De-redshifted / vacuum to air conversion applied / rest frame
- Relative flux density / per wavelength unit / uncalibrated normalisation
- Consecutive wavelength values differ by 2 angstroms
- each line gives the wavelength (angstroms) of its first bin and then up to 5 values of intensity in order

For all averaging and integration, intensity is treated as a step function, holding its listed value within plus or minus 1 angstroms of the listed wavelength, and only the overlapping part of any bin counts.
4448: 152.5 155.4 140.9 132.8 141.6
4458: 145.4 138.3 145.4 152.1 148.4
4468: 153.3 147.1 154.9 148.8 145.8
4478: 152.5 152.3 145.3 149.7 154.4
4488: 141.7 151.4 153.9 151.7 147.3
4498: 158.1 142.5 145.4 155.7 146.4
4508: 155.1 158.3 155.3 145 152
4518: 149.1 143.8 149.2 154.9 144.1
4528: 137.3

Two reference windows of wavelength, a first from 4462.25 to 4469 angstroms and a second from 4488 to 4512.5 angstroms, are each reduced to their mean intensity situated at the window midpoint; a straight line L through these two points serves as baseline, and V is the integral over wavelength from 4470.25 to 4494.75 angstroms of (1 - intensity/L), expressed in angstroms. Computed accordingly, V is 0.1 angstroms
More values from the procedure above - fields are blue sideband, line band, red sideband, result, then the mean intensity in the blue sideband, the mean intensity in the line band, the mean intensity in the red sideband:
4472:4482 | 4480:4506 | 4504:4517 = 0.2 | 150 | 150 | 152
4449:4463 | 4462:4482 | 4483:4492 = -0.5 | 143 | 150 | 150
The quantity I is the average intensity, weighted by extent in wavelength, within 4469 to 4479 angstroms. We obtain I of 150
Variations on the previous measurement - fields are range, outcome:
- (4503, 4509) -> 152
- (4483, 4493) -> 150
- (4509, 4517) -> 153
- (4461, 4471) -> 149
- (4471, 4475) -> 152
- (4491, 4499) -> 153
